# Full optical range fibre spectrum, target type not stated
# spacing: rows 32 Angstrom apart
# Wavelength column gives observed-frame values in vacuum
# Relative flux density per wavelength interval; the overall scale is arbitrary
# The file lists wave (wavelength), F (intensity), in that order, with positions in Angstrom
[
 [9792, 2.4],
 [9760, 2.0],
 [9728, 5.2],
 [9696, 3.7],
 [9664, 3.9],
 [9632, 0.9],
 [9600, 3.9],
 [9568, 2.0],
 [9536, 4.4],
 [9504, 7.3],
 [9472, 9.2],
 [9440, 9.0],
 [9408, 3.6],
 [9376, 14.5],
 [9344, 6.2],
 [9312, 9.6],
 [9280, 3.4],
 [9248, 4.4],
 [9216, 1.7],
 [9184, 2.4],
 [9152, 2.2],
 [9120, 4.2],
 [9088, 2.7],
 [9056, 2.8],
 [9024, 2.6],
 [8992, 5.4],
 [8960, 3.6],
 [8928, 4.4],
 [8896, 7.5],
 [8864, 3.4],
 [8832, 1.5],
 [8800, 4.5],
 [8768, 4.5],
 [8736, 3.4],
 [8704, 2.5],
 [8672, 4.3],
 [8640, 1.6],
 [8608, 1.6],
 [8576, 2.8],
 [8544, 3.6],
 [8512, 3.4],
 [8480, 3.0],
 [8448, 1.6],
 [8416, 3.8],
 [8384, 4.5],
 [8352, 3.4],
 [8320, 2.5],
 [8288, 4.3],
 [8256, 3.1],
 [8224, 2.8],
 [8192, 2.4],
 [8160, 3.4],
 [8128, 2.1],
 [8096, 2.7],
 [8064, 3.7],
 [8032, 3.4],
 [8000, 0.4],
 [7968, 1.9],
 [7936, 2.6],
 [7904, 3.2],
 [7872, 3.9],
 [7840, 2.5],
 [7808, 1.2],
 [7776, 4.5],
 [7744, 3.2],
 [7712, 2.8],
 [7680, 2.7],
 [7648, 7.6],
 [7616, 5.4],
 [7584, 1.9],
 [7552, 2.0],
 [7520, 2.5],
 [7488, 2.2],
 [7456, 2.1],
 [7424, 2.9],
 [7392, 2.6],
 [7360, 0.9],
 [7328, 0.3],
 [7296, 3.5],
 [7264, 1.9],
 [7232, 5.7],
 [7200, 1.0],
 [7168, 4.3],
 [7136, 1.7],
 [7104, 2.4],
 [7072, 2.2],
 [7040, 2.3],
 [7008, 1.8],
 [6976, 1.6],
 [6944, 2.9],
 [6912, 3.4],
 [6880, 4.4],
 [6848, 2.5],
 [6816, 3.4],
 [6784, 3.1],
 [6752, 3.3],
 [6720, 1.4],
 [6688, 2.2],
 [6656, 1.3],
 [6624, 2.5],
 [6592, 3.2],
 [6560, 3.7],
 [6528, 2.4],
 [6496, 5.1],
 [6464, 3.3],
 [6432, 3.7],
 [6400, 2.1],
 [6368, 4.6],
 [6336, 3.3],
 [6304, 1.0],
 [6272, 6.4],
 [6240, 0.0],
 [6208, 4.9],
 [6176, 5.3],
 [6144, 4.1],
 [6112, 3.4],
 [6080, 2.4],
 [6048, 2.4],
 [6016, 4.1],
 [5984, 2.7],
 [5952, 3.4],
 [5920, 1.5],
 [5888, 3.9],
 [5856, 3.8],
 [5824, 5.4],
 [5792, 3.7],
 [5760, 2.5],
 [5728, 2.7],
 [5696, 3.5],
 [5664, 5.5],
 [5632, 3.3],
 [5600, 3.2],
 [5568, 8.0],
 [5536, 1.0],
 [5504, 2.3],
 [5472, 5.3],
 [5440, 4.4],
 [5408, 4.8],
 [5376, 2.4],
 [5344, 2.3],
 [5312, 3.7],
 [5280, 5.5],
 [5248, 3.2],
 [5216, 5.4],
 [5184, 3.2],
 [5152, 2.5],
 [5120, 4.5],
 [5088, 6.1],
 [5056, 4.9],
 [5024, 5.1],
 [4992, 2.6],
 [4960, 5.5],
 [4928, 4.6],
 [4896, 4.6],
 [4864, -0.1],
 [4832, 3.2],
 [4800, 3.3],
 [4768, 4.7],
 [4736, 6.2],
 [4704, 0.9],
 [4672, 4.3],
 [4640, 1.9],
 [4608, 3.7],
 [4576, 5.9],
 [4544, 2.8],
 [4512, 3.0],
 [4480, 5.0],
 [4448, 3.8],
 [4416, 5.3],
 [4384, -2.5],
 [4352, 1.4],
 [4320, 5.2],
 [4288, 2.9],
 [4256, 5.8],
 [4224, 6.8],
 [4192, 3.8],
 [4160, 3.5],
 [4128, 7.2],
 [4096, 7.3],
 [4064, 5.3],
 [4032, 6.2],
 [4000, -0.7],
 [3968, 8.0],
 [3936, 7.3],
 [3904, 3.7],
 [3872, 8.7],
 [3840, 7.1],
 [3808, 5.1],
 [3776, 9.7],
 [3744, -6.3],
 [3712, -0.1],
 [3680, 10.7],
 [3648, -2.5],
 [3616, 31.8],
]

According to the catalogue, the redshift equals 1.05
